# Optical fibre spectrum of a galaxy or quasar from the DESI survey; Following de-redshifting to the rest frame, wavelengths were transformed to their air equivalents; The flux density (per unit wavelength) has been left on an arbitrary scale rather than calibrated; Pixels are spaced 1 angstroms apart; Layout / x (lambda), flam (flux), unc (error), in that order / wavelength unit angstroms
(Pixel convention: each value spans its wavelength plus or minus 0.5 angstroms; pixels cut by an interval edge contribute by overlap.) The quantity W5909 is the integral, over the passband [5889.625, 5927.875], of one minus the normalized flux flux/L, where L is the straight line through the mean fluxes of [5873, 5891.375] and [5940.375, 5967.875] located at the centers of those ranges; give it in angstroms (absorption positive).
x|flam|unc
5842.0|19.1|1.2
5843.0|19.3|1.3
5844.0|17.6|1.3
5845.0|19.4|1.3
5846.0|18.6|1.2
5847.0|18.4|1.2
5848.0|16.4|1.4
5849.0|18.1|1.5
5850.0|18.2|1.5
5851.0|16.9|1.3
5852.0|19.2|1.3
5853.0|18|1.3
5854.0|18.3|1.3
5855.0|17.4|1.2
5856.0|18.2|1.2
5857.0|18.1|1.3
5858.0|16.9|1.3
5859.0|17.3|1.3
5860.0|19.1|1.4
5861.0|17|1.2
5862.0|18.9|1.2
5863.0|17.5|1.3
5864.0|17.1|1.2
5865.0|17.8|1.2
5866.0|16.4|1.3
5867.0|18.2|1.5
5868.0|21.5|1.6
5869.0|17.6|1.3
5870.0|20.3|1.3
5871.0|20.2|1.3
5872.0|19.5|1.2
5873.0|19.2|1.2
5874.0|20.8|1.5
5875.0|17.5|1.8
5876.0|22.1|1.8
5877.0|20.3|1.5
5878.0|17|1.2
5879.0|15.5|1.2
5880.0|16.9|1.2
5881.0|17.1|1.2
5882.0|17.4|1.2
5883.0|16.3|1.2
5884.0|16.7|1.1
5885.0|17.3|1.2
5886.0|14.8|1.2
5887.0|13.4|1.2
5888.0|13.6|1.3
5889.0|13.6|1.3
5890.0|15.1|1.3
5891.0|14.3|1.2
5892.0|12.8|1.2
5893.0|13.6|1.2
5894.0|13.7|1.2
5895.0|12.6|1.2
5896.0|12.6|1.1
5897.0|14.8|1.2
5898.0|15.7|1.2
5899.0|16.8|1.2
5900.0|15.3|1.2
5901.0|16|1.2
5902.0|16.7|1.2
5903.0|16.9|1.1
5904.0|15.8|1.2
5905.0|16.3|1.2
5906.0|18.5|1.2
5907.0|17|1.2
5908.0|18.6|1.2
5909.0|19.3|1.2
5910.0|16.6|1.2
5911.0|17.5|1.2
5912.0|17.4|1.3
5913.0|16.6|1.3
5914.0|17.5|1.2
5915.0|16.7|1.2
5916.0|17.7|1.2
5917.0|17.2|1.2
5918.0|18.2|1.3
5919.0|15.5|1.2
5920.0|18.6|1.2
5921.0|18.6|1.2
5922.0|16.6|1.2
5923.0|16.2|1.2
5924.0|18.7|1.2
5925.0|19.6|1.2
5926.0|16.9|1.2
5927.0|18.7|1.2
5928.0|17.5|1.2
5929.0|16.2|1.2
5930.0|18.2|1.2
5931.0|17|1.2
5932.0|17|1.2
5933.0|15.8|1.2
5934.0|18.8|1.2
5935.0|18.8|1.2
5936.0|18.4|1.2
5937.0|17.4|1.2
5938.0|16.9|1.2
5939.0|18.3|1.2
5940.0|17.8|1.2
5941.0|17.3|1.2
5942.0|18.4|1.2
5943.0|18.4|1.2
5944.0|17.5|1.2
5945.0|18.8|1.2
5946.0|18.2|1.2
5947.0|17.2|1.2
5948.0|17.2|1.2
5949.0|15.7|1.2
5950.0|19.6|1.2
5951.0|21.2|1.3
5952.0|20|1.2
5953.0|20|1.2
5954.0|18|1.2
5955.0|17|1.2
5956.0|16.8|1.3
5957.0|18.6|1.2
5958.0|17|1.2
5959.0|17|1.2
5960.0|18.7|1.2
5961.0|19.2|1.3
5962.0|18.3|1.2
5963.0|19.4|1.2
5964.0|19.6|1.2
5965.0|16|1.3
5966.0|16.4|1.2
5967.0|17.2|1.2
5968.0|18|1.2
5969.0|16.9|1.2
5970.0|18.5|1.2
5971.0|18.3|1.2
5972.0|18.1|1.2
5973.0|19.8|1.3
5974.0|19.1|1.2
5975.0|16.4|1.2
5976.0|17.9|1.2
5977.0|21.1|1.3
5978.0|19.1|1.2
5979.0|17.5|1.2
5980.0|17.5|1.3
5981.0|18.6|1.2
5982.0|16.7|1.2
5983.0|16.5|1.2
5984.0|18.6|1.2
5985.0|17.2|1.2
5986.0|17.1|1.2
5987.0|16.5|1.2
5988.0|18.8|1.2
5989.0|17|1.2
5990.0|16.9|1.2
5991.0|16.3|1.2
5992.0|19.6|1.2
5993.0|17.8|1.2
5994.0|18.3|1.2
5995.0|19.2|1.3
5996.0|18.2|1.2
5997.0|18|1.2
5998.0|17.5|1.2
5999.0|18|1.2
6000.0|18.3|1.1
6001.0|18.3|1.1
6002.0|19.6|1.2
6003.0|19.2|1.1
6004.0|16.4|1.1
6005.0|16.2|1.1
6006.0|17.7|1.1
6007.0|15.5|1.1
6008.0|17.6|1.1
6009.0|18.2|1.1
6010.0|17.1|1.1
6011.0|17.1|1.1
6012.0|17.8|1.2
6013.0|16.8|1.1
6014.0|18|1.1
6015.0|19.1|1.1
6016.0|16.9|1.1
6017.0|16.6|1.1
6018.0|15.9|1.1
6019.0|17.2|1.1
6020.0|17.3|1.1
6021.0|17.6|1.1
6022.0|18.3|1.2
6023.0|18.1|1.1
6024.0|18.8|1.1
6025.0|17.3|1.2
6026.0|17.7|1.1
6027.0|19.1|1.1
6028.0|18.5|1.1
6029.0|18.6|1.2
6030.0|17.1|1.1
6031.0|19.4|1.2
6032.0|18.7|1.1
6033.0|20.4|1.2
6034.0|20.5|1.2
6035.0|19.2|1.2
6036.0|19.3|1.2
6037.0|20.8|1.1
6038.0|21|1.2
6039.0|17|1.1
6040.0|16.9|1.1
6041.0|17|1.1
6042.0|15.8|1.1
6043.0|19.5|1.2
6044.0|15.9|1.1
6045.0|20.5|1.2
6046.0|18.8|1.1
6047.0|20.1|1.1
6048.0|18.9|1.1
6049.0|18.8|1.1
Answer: 1.63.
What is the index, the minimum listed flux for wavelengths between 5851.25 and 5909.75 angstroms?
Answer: 12.6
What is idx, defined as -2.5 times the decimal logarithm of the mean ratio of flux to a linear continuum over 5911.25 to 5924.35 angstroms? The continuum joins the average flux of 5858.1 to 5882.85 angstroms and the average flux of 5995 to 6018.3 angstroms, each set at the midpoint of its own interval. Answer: 0.05 mag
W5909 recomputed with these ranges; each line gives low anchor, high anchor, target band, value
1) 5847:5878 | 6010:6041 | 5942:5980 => 0.19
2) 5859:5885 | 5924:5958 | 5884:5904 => 3.73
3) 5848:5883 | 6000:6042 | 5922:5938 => 0.46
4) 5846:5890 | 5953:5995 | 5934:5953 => -0.40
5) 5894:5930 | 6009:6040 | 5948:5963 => -0.84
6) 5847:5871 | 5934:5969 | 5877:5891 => 1.71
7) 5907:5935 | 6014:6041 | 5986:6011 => 0.52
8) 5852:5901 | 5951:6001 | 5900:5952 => -0.33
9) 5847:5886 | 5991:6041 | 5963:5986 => 0.15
